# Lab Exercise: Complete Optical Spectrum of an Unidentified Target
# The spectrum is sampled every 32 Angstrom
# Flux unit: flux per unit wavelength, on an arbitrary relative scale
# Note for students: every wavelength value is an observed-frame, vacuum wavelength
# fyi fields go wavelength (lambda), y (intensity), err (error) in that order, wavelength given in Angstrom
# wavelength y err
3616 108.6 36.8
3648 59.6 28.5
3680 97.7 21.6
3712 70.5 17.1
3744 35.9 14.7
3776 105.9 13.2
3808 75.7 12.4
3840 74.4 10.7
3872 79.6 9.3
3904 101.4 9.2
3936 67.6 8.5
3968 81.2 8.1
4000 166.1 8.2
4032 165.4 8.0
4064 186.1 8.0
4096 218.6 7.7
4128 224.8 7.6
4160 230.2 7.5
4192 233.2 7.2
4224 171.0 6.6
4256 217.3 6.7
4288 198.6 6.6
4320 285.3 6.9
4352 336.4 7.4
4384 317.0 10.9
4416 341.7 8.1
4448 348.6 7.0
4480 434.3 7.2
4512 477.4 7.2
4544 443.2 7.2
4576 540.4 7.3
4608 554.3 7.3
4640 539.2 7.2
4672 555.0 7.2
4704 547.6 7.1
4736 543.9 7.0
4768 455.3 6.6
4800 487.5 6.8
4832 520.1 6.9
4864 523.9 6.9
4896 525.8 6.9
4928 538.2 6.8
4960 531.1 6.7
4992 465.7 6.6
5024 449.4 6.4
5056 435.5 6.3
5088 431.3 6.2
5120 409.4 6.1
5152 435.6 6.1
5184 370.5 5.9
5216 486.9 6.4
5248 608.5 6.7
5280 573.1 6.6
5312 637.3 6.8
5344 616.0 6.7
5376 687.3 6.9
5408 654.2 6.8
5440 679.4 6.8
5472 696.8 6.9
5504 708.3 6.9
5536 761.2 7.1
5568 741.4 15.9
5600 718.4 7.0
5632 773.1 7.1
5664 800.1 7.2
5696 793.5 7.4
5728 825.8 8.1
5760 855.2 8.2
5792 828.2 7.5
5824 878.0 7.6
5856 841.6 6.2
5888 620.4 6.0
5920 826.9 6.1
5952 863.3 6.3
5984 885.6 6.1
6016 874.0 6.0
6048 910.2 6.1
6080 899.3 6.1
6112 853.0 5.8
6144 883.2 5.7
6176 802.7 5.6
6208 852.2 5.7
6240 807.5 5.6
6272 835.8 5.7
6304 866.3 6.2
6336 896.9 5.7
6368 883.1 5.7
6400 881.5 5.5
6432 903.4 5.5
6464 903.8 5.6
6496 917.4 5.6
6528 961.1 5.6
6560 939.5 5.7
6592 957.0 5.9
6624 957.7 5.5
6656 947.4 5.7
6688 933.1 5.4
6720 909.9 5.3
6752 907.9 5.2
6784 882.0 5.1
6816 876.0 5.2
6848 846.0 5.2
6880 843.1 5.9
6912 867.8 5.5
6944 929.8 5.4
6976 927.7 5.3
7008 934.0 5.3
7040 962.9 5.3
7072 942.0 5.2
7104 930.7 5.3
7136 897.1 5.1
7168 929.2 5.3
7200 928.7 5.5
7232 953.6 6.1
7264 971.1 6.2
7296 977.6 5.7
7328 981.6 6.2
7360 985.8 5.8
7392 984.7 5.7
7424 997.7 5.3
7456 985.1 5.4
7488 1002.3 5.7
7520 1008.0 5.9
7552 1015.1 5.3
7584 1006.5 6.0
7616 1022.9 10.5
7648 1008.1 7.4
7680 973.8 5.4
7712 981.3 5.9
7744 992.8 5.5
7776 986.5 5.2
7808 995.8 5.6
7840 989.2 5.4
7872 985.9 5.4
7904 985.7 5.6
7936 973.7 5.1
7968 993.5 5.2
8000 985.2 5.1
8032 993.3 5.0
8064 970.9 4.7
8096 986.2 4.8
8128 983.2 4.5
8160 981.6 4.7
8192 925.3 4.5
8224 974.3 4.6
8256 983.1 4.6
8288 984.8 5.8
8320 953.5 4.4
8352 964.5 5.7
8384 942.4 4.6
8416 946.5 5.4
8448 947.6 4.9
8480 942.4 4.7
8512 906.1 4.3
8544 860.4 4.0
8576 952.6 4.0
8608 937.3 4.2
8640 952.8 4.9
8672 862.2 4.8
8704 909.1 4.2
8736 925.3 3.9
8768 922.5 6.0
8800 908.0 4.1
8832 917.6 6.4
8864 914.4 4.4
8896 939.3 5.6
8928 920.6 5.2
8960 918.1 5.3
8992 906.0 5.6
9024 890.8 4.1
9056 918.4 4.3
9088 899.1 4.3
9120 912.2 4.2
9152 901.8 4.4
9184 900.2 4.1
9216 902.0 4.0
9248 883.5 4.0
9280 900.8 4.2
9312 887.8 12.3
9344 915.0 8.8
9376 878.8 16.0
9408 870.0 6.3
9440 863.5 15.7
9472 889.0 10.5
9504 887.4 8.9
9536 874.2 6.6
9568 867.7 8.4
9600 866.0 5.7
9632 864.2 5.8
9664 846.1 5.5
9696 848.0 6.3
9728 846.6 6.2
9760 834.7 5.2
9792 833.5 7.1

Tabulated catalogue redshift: 0.00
